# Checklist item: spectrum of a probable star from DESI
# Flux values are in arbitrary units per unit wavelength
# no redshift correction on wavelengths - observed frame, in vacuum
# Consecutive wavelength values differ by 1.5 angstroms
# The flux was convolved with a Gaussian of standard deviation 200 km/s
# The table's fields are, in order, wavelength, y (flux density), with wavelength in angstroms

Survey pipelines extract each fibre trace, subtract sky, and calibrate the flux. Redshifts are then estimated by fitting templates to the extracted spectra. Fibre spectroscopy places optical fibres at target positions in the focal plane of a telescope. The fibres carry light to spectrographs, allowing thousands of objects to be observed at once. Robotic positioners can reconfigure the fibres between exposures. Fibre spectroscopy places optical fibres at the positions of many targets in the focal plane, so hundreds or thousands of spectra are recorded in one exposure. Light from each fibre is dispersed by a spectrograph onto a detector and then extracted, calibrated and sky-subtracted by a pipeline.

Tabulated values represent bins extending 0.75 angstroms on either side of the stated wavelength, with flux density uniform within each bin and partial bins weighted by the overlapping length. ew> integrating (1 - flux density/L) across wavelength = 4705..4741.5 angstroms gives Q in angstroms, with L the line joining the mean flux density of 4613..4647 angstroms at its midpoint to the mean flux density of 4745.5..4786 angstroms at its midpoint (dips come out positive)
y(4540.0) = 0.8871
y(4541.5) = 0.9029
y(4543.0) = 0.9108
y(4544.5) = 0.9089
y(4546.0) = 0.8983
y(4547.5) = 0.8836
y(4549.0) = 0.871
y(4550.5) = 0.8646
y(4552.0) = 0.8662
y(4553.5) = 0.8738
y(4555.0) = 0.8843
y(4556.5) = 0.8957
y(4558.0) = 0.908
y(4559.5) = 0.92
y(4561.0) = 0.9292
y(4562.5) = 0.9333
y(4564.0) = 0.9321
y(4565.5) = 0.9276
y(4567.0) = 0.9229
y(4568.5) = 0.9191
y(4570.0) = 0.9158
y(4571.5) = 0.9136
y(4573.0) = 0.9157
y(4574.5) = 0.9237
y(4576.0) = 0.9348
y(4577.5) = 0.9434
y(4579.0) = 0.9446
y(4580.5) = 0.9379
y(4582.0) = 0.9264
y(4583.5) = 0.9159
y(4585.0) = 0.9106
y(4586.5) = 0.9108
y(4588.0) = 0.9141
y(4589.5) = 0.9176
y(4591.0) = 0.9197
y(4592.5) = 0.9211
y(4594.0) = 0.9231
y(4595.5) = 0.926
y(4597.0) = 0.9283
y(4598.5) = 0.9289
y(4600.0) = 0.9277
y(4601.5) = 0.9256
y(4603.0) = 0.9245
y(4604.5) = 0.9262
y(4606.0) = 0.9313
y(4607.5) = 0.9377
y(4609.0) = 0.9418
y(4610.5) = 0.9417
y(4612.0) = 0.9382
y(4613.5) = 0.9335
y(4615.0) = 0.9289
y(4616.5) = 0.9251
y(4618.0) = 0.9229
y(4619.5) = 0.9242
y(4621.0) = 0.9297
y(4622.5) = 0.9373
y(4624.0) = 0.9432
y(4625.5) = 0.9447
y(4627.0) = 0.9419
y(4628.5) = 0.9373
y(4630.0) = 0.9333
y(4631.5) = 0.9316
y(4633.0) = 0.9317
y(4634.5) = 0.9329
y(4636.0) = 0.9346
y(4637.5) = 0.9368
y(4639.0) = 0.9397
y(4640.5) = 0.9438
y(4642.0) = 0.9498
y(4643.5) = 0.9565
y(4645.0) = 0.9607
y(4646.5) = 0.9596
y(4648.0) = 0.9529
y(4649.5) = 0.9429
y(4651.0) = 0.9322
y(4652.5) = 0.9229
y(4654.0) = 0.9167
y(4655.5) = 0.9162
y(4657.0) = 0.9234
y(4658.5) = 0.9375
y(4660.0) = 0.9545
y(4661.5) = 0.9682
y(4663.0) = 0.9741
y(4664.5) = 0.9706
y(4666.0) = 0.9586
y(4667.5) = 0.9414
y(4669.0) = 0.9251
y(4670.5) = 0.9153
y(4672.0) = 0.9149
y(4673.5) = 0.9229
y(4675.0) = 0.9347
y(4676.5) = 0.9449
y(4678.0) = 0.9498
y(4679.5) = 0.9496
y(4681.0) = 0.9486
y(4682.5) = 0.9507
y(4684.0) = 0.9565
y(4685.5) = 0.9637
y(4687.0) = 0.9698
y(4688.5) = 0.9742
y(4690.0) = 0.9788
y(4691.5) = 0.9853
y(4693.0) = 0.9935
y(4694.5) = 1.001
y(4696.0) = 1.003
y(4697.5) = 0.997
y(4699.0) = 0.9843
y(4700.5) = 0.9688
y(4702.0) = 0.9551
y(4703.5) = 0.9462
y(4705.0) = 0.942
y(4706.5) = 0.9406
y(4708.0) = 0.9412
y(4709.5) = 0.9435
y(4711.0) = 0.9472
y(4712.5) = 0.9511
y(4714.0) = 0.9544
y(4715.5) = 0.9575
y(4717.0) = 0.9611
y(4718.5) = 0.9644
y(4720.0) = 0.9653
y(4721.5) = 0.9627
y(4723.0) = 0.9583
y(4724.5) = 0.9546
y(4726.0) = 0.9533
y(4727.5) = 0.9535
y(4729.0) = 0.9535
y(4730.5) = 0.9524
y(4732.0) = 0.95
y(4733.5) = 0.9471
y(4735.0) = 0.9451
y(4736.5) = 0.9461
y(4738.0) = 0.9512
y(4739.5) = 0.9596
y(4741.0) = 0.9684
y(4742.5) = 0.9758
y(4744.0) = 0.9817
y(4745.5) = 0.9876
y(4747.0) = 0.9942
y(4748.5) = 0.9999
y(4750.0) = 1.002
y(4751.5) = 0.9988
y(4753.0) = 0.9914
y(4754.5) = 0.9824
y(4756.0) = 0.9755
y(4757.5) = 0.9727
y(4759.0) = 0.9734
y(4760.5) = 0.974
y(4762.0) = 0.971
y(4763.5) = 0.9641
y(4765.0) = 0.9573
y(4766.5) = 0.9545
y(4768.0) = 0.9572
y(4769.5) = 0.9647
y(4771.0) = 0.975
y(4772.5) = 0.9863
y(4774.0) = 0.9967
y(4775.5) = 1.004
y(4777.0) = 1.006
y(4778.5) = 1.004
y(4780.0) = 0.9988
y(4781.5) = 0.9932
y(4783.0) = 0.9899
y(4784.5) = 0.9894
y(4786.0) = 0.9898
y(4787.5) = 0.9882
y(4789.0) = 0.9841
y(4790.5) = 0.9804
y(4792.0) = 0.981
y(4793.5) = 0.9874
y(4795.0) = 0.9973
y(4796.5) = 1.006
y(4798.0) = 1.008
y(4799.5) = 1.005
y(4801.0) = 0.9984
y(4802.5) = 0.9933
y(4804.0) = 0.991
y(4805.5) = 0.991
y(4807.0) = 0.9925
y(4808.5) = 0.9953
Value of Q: 0.6 angstroms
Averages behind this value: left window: 0.938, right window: 0.984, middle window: 0.953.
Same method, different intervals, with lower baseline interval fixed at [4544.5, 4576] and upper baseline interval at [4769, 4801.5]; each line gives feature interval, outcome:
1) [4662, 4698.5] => -0.3 angstroms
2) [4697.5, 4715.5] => 0.1 angstroms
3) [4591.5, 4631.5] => -0.3 angstroms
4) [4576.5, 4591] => -0.2 angstroms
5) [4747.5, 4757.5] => -0.1 angstroms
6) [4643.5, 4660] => 0.0 angstroms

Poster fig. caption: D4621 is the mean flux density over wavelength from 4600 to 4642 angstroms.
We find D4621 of 0.934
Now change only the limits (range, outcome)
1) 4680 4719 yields 0.965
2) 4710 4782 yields 0.971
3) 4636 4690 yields 0.945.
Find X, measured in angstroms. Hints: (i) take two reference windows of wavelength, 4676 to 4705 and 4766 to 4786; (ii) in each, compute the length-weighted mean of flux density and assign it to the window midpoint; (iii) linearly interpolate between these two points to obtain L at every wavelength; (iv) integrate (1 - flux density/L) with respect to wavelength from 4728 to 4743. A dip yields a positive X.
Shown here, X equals 0.4 angstroms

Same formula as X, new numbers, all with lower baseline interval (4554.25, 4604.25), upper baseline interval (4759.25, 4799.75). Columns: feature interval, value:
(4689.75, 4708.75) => -0.2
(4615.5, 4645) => 0.0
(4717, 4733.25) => 0.2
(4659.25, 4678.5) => 0.1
